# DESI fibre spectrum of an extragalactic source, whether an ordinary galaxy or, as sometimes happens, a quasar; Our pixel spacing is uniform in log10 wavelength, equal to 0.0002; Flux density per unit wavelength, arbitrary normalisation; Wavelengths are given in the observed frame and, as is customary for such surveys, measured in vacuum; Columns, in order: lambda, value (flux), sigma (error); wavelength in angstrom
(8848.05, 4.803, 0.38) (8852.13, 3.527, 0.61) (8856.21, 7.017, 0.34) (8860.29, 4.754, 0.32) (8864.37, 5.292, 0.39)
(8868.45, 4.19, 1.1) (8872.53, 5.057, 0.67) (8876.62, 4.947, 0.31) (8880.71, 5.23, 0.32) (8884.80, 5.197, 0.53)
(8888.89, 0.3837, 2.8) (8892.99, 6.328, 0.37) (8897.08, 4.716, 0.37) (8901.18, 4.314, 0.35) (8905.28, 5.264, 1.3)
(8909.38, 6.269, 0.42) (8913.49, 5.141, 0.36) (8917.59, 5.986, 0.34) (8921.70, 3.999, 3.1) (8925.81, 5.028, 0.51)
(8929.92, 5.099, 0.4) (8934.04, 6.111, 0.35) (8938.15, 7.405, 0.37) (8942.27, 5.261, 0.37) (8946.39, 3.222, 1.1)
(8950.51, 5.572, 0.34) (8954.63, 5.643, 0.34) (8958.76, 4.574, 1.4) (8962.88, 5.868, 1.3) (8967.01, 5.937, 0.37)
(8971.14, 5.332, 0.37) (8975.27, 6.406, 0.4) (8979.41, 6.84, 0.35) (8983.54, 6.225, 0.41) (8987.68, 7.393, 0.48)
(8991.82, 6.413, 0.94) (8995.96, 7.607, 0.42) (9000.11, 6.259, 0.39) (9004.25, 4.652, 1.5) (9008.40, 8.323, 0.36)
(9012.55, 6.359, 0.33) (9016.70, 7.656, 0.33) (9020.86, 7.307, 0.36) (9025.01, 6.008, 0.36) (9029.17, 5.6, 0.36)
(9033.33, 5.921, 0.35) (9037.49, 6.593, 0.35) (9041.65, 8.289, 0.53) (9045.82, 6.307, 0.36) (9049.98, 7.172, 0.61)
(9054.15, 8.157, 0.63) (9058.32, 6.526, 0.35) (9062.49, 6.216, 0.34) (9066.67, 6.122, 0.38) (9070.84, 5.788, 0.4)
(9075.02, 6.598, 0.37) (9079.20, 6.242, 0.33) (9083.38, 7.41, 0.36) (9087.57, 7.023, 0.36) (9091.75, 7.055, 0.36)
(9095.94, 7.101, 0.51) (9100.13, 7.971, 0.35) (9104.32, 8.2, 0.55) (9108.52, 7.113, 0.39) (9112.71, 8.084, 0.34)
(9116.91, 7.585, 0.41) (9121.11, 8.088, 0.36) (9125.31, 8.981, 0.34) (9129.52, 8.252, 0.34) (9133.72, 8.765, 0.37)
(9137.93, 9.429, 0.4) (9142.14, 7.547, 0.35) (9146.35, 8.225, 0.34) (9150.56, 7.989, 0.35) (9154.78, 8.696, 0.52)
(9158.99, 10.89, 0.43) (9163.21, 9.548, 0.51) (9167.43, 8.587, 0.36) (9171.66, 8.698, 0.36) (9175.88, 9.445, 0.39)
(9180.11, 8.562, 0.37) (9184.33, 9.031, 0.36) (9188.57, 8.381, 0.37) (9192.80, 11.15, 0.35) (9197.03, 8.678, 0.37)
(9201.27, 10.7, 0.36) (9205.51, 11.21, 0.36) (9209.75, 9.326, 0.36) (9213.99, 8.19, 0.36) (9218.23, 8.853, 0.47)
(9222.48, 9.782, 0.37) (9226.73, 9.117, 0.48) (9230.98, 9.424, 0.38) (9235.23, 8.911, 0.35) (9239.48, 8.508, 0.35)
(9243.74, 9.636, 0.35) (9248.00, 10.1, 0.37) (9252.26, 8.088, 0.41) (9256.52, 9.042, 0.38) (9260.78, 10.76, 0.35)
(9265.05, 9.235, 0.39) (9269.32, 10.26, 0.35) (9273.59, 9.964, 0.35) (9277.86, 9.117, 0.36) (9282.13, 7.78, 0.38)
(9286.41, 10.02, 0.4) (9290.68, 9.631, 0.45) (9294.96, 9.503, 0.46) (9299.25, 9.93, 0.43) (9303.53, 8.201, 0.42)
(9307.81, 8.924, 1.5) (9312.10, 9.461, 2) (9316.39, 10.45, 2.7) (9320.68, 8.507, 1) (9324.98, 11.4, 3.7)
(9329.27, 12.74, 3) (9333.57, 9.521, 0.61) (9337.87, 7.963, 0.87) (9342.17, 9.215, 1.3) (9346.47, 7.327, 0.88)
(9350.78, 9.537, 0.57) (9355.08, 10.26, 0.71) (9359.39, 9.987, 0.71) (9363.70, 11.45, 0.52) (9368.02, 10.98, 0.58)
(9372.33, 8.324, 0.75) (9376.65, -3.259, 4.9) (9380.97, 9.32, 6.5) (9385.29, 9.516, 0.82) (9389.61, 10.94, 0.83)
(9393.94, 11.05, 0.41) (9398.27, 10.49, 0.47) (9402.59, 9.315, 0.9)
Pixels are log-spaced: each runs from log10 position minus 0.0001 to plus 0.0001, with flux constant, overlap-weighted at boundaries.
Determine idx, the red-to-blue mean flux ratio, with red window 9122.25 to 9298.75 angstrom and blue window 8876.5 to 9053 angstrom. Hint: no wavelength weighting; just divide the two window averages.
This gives 1.58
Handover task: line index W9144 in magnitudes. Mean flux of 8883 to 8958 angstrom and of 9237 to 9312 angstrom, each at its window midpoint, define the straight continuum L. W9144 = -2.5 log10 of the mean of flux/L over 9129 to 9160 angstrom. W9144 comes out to -0.12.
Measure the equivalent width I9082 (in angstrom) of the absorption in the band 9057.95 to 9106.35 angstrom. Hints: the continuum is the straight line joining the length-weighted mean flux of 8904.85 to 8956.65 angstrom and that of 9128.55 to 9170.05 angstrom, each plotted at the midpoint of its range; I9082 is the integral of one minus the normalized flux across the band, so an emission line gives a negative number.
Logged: 5.6 angstrom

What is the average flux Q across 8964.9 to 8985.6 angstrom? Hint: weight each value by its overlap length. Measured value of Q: 6.15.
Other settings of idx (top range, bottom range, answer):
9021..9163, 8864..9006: 1.38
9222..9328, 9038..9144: 1.27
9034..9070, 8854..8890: 1.43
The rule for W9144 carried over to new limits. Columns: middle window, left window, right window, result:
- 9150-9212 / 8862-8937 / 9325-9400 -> -0.24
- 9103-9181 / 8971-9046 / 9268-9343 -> -0.08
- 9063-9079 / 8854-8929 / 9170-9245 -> 0.20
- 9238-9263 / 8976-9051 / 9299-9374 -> -0.06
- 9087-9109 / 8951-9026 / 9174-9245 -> 0.05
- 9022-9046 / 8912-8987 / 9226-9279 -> 0.03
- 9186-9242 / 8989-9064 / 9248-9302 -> -0.07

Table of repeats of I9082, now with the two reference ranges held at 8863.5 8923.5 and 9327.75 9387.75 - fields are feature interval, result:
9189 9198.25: -3.0 angstrom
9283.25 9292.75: -1.7 angstrom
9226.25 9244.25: -3.2 angstrom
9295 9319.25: -3.1 angstrom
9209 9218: -1.4 angstrom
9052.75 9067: -1.2 angstrom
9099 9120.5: -3.7 angstrom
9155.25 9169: -4.9 angstrom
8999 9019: -3.0 angstrom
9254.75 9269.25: -3.4 angstrom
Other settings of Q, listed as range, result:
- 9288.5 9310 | 9.24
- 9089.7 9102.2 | 7.37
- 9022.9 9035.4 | 5.85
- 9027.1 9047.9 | 6.54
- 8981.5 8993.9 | 6.68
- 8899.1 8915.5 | 5.24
